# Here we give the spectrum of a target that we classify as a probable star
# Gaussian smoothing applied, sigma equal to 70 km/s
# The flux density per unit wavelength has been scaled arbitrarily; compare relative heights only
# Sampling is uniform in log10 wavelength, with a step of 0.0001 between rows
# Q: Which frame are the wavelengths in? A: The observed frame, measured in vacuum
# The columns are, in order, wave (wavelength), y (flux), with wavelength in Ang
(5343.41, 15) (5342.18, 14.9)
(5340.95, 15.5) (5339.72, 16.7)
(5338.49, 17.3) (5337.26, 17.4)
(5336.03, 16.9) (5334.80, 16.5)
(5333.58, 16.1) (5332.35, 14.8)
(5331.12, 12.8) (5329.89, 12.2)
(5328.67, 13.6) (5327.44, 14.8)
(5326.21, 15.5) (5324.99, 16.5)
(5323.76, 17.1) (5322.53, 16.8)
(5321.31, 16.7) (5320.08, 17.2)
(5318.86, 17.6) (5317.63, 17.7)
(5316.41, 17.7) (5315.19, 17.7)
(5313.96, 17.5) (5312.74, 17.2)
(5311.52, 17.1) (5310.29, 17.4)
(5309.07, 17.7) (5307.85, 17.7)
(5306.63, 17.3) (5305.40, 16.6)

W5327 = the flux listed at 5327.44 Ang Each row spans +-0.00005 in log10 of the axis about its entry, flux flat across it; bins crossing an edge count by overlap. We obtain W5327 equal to 14.8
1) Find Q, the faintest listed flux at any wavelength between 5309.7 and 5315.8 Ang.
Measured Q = 17.1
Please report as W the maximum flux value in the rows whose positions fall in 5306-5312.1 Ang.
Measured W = 17.7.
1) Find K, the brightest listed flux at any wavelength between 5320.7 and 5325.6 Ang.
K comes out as 17.1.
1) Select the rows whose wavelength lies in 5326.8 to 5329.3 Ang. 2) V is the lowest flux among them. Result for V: 13.6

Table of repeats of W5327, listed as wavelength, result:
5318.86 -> 17.6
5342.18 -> 14.9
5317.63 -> 17.7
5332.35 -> 14.8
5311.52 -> 17.1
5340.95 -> 15.5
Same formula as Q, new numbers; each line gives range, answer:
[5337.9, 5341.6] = 15.5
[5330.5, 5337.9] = 12.8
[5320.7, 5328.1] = 14.8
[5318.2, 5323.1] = 16.7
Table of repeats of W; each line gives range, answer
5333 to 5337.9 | 17.4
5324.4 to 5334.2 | 16.5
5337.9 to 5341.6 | 17.3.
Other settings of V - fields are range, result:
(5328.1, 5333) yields 12.2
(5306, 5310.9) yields 17.3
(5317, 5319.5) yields 17.6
